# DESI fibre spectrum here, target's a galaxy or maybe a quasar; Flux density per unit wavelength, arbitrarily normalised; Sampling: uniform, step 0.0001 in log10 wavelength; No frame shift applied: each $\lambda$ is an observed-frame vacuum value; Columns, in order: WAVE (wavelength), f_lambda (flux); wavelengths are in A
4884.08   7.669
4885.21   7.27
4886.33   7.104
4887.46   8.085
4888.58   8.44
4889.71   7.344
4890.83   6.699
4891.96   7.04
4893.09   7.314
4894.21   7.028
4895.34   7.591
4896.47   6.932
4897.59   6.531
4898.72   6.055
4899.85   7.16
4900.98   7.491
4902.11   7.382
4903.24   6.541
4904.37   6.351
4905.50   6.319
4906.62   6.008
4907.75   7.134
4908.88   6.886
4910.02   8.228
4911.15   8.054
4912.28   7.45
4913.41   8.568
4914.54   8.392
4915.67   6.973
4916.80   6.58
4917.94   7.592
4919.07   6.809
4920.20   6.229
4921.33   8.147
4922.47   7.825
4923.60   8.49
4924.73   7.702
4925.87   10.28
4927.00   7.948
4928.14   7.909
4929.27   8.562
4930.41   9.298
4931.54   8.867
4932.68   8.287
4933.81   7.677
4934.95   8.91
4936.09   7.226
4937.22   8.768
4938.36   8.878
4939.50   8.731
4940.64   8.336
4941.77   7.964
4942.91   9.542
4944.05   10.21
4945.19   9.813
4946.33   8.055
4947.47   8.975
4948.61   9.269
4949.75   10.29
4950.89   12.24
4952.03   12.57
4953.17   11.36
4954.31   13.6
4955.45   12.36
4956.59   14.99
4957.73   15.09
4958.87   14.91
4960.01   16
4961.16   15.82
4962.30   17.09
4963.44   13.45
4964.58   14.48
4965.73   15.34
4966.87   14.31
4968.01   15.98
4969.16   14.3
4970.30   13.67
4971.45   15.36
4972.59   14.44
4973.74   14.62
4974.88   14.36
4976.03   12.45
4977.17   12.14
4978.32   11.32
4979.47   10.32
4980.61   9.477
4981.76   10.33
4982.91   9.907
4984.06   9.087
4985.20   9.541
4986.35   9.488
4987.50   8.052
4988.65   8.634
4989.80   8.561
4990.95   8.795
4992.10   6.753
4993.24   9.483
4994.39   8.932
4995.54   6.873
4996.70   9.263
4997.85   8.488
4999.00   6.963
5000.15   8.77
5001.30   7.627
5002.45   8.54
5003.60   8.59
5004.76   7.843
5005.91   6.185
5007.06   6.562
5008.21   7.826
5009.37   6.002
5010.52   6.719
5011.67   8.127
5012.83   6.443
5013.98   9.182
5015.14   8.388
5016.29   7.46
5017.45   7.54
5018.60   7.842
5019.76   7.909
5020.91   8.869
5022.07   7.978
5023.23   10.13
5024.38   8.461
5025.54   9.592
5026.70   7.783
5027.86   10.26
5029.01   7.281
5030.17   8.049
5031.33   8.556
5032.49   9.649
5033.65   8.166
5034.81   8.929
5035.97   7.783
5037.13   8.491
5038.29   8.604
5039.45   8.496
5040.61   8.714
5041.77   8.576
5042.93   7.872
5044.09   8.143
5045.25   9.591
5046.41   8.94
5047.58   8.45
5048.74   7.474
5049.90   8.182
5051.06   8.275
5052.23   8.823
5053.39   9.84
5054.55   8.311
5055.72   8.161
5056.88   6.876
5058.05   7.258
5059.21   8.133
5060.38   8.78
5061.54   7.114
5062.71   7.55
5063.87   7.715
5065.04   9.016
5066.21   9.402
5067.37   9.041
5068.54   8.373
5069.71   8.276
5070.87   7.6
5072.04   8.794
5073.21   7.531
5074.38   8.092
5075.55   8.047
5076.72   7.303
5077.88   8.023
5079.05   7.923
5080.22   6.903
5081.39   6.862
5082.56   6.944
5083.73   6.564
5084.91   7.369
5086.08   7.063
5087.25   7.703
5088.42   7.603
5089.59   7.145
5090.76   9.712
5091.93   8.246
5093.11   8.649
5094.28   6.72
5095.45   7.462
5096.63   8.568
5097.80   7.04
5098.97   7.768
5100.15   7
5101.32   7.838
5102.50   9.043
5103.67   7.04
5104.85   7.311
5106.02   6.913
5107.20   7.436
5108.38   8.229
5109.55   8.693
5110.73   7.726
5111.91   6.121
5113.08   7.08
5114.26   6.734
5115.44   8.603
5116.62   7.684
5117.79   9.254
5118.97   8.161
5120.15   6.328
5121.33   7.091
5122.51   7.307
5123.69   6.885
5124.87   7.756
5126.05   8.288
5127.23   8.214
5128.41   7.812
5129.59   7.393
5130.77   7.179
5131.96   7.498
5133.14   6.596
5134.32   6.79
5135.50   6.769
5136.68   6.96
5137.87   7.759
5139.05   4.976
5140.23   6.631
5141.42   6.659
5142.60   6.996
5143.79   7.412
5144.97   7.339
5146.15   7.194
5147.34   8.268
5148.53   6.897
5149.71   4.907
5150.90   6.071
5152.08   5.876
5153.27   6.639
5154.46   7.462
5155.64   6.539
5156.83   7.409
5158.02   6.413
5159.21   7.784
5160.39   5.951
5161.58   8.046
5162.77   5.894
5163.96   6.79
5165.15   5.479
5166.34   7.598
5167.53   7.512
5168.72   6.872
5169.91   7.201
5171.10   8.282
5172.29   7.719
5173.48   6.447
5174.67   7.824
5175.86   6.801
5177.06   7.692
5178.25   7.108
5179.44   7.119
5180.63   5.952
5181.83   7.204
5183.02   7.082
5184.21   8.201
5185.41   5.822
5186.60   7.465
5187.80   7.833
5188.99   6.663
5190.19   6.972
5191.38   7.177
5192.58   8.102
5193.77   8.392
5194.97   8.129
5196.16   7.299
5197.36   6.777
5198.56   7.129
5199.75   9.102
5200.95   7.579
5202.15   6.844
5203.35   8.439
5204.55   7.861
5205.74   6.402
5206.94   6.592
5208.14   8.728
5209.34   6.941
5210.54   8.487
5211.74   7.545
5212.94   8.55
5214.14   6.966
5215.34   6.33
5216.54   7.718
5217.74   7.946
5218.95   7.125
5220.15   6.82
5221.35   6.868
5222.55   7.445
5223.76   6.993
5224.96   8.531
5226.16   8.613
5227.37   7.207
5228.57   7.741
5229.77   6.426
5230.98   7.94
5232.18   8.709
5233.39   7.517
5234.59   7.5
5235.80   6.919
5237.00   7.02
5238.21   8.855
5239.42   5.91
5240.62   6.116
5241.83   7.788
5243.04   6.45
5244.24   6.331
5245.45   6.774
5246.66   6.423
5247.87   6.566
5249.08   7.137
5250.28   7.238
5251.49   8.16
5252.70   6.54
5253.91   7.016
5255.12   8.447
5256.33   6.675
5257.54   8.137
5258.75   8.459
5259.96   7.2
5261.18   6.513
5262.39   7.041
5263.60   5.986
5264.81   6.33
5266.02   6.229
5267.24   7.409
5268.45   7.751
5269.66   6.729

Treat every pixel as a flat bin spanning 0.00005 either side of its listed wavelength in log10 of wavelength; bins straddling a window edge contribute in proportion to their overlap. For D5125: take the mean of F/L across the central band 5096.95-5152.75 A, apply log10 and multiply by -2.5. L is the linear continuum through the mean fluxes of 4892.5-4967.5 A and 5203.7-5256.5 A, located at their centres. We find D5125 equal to 0.110 mag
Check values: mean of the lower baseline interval 9.37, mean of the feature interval 7.27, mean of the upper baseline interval 7.33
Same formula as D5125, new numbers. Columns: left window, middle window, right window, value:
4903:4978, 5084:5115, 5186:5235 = 0.14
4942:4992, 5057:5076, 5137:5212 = 0.19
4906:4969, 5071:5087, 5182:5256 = 0.16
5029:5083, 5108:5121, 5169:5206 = 0.02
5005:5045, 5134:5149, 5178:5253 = 0.10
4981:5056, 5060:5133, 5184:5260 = 0.04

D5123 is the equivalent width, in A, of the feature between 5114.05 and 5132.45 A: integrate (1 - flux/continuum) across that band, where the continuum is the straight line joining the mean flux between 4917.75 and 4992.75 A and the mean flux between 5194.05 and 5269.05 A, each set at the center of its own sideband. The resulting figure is 2.1 A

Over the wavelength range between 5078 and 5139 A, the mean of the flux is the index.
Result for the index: 7.5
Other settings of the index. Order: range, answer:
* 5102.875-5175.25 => 7.16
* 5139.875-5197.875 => 7.06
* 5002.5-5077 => 8.19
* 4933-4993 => 11.4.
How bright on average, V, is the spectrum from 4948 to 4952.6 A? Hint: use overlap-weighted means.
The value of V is 11.1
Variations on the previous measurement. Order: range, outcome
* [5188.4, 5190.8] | 6.82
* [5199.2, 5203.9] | 7.96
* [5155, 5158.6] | 6.8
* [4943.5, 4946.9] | 9.35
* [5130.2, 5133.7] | 7.08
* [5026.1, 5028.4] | 8.99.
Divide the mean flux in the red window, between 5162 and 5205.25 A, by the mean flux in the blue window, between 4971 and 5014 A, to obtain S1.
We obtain 0.8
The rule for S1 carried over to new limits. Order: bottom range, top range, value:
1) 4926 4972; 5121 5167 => 0.61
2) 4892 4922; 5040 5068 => 1.17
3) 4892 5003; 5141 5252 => 0.75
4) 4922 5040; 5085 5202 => 0.74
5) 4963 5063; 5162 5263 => 0.79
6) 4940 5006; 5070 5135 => 0.69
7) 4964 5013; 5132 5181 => 0.69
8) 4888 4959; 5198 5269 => 0.86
